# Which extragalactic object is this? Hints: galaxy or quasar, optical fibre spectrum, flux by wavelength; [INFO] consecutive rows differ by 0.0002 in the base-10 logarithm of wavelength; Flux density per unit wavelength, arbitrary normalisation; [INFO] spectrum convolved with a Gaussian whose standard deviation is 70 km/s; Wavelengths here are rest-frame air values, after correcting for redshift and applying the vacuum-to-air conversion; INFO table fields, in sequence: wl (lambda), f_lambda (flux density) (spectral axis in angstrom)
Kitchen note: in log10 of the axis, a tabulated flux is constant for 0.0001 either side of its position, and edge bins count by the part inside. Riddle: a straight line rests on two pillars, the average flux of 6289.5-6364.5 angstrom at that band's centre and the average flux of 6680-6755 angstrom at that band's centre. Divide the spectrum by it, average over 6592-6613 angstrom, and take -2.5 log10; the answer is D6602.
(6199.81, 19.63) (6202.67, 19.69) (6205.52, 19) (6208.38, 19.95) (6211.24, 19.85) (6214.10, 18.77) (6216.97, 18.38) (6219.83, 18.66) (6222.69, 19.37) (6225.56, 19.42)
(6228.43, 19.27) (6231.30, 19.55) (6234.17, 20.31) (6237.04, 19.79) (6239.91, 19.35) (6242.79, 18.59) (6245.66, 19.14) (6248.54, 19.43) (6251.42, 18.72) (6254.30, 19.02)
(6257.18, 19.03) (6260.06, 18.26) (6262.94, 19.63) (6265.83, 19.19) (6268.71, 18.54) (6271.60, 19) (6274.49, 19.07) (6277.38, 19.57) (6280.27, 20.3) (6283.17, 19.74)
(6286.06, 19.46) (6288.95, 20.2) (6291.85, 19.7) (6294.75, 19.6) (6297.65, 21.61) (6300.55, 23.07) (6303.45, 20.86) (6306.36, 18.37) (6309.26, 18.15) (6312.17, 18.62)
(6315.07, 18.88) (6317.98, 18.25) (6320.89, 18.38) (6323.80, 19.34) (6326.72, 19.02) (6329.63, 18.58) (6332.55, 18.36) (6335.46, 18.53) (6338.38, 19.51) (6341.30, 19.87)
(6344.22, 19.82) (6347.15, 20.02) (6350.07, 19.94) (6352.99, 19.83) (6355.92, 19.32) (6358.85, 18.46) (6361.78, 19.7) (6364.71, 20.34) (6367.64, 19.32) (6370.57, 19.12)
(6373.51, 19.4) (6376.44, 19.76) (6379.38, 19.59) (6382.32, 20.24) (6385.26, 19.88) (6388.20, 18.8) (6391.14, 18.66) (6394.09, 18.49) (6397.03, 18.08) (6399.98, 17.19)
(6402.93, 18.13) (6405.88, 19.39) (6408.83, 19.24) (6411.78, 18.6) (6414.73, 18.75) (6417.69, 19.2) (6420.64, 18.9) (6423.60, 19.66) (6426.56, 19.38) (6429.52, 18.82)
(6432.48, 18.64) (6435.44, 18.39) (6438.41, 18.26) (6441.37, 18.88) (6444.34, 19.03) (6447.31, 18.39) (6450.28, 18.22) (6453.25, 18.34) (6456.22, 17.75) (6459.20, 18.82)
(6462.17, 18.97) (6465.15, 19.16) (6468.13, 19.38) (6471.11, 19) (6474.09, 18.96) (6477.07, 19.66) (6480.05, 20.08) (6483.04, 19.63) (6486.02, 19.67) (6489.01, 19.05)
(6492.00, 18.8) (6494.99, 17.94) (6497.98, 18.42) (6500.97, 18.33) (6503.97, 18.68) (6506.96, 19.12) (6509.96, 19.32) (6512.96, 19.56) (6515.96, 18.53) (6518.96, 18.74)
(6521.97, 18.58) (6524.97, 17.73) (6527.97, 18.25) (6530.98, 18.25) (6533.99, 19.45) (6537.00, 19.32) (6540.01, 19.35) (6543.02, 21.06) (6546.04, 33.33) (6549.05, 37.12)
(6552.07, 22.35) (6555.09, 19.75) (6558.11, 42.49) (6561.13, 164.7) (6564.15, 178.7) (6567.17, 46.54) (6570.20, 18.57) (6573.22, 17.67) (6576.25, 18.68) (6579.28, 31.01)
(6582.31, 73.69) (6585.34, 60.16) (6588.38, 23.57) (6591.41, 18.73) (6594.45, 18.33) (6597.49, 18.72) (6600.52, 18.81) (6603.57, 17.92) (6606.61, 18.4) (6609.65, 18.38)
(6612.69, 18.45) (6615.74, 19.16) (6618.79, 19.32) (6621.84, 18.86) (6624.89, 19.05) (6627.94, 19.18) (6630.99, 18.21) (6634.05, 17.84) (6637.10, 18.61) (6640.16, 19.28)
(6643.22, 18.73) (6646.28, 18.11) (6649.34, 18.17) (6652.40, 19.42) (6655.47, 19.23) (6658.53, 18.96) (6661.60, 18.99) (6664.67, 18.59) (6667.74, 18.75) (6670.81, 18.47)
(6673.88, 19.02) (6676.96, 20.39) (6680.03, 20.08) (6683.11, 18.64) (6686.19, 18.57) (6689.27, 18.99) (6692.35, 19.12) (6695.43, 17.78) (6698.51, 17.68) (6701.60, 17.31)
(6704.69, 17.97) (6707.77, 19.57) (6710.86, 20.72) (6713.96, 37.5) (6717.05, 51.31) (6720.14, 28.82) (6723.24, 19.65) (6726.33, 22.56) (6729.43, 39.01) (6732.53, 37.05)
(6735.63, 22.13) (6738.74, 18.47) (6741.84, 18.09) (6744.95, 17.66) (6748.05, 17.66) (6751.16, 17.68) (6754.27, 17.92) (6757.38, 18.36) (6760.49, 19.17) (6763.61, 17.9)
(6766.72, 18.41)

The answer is 0.19 mag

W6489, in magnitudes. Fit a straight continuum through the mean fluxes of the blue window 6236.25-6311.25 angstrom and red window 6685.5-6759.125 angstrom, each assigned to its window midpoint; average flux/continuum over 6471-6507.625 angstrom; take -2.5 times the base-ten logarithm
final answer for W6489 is 0.12 mag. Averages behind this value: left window 19.5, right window 23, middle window 19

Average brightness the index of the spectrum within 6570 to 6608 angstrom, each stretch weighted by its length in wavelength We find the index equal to 27.6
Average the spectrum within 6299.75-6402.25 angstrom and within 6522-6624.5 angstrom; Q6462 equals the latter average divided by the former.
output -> 1.8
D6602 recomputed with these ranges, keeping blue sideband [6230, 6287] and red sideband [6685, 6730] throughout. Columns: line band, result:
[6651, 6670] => 0.24 mag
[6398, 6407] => 0.15 mag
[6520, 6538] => 0.20 mag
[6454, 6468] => 0.15 mag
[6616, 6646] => 0.24 mag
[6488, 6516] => 0.17 mag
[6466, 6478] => 0.13 mag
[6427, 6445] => 0.14 mag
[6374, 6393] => 0.06 mag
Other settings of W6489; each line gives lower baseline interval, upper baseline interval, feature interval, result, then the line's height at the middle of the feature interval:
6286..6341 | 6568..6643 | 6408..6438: 0.11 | 20.9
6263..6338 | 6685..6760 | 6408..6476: 0.10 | 20.6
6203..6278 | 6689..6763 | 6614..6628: 0.16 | 22.2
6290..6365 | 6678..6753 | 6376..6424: 0.07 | 20.1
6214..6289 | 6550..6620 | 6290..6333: 0.17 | 22.9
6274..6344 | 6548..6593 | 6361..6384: 0.35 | 27.3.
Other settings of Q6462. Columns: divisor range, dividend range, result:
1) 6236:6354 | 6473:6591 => 1.65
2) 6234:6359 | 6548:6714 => 1.44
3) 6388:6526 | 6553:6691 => 1.55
